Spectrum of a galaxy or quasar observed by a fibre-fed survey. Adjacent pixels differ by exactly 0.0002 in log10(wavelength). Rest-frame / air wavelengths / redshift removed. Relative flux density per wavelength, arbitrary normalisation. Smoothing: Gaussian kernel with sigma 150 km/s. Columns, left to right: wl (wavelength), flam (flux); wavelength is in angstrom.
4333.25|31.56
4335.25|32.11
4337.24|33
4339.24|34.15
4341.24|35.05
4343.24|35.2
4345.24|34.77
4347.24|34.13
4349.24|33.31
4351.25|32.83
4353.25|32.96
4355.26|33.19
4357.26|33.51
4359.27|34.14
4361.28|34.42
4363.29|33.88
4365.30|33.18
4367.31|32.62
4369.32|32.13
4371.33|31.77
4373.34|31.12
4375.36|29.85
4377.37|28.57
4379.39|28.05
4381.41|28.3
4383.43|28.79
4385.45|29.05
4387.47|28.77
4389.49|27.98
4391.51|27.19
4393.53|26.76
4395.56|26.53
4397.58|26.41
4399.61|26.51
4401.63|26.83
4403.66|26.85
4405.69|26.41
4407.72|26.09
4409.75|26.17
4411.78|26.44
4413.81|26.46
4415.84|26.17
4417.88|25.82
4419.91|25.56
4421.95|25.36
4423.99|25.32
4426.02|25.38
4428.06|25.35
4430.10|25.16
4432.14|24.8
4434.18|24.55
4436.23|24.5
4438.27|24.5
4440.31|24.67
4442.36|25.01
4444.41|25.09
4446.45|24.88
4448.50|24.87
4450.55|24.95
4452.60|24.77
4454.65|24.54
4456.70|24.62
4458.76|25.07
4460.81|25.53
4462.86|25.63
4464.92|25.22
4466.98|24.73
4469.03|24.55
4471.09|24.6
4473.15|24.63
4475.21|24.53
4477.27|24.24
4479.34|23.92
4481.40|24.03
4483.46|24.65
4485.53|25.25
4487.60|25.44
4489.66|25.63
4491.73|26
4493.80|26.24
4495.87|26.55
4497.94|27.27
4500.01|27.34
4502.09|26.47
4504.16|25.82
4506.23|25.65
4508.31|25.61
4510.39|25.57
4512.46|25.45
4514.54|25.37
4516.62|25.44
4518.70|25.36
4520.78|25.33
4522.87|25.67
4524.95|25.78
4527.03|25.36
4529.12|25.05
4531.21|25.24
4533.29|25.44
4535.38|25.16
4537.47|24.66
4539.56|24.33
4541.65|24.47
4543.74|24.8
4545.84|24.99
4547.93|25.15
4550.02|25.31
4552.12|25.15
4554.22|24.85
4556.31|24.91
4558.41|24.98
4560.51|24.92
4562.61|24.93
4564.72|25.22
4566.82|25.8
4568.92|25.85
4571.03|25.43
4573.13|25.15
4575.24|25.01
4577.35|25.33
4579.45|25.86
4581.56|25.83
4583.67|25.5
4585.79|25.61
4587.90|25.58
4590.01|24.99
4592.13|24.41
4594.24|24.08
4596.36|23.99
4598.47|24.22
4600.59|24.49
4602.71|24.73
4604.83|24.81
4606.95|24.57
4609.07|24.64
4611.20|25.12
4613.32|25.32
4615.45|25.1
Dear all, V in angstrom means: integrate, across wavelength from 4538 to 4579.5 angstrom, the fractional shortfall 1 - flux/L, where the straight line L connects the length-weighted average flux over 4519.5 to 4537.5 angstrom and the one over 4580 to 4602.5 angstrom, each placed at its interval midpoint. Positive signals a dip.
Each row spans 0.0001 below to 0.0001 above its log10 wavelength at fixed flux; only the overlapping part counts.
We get 0.0 angstrom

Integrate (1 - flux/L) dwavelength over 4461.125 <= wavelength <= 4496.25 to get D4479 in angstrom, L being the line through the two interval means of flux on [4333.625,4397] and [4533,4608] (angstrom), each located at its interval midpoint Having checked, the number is 3.61 angstrom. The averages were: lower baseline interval 31.5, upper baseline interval 25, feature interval 25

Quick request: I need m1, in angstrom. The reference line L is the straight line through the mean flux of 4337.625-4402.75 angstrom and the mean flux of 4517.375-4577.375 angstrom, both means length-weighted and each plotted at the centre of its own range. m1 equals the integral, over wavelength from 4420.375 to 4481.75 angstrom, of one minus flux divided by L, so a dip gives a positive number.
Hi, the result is 7.5 angstrom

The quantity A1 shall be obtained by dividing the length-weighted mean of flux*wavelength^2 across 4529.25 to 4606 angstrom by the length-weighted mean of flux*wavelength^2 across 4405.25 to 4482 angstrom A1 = 1.05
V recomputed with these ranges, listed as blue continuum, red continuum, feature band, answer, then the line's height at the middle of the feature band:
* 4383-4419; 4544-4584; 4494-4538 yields 0.1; 25.8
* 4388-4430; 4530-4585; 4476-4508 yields 0.0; 25.7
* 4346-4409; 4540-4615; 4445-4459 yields 1.7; 28.2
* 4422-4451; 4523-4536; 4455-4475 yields 0.1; 25.1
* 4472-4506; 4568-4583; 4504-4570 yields 0.7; 25.5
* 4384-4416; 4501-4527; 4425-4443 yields 1.1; 26.6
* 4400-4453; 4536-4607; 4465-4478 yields 0.4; 25.3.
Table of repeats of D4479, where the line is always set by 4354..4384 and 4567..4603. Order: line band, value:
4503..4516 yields 0.85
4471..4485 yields 1.94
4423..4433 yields 1.55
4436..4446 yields 1.58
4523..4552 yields 1.58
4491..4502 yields 0.43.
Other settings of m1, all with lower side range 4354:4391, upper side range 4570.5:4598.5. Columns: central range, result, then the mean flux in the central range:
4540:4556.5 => 0.75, 24.9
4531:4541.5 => 0.62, 24.9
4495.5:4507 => 0.38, 26.5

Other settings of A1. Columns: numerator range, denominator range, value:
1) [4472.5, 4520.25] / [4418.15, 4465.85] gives 1.04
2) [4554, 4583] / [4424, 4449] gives 1.08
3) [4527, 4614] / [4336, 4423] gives 0.91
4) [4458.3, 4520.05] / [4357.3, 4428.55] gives 0.94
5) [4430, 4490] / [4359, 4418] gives 0.89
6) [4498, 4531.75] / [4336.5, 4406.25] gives 0.89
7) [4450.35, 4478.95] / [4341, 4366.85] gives 0.77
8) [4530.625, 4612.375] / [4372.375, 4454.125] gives 1.02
